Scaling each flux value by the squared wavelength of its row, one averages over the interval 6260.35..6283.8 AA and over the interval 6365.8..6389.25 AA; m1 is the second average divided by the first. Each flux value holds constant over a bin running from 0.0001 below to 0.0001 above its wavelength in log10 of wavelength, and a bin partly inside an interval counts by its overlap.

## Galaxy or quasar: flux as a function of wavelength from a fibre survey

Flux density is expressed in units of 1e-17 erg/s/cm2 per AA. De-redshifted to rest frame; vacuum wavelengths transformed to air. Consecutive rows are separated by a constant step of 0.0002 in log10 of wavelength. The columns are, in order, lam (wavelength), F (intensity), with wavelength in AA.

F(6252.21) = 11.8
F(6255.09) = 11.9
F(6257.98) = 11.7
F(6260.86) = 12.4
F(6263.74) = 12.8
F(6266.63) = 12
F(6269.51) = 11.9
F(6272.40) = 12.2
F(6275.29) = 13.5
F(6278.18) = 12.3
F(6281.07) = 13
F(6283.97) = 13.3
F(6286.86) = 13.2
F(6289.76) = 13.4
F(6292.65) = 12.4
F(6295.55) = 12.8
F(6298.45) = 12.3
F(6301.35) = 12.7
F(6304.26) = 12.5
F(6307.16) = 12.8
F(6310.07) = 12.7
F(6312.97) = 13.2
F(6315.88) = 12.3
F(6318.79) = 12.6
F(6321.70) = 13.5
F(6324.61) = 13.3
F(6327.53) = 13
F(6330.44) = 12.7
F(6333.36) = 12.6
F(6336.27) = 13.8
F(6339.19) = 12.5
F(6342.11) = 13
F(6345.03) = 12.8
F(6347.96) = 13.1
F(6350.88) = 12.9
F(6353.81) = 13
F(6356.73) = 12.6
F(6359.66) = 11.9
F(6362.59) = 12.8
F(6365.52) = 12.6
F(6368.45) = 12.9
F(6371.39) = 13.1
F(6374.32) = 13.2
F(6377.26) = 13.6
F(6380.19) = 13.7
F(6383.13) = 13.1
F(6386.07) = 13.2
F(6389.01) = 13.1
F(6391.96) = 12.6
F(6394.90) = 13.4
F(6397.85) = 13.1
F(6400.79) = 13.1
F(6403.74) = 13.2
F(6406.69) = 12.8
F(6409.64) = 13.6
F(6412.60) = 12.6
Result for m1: 1.1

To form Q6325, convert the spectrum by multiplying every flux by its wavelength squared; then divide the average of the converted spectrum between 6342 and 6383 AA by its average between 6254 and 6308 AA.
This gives 1.1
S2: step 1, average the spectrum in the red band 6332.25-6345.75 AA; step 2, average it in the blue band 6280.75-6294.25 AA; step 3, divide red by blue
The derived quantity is 0.99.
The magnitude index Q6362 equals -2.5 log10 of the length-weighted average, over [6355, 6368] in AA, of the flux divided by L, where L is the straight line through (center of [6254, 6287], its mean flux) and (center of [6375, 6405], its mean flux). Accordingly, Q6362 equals 0.04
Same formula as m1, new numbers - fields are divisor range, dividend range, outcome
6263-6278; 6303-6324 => 1.04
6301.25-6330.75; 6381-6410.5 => 1.05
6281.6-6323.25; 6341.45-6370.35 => 1.01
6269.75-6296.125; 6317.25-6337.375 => 1.03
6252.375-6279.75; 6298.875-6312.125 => 1.04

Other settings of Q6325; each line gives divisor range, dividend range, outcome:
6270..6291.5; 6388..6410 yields 1.05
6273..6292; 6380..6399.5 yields 1.04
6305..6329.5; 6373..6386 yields 1.06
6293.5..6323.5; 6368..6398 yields 1.06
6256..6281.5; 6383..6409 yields 1.10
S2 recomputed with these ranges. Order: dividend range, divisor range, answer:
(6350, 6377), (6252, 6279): 1.04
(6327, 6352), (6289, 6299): 1.02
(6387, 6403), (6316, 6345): 1.01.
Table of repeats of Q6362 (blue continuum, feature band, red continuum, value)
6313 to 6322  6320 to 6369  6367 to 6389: 0.01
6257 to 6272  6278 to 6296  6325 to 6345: -0.05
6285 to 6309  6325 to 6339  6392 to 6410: -0.01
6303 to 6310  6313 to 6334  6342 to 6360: -0.01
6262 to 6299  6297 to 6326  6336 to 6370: 0.00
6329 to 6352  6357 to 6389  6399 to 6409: 0.00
